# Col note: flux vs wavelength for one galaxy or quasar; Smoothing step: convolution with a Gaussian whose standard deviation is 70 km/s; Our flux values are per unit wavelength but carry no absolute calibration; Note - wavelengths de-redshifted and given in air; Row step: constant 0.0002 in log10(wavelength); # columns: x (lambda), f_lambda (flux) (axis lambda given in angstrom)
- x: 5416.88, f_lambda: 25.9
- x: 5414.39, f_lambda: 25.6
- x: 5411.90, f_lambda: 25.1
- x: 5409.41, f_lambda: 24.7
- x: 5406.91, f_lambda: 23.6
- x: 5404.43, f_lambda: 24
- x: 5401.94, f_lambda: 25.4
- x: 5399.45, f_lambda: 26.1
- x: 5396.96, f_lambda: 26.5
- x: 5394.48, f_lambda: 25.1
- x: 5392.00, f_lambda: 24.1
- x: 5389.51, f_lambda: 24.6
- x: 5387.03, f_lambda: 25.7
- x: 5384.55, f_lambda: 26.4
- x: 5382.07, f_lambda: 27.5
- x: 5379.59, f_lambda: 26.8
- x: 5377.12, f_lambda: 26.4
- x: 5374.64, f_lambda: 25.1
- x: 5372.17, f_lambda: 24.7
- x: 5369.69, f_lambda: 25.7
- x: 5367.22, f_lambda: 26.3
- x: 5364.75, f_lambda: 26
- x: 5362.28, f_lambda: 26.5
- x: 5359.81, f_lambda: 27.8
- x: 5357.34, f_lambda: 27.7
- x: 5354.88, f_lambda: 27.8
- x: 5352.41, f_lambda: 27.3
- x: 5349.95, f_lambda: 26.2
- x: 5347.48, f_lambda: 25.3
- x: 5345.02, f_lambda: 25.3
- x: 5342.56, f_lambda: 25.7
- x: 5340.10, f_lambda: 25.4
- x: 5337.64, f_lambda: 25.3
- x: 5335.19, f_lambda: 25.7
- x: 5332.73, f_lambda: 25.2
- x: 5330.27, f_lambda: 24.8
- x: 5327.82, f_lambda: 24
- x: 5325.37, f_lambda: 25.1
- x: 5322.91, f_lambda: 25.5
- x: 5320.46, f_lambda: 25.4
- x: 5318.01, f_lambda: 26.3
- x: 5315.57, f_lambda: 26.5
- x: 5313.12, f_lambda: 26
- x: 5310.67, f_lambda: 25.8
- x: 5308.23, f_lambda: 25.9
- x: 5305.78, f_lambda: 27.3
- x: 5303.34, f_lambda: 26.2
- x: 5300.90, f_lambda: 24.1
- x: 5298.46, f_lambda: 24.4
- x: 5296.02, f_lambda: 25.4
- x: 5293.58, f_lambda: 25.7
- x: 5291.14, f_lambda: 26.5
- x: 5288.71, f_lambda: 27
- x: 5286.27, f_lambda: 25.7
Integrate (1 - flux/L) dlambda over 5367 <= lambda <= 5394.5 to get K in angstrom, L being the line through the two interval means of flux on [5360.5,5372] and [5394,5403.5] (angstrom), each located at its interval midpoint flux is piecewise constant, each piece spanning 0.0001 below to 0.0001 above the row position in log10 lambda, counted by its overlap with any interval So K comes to 0.2 angstrom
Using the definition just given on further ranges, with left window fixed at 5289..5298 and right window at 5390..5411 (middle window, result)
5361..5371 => -0.4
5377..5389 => -0.7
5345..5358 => -0.7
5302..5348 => -0.1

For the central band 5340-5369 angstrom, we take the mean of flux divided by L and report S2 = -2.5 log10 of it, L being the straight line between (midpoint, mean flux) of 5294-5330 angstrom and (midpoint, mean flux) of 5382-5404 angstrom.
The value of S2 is -0.04 mag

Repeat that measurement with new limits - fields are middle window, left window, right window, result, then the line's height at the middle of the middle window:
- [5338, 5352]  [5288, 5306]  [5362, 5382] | 0.01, 25.9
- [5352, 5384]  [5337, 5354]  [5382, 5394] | -0.04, 25.6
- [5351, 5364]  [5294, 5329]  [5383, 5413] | -0.08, 25.3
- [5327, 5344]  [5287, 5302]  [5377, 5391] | 0.03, 25.8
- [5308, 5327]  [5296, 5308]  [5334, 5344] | -0.01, 25.5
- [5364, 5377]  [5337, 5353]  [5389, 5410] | -0.01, 25.4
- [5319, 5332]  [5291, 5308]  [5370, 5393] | 0.03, 25.6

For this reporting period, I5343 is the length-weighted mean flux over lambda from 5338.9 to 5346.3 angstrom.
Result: 25.5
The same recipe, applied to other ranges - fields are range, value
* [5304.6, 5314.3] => 26.2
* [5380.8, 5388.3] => 26.5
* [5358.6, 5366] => 26.8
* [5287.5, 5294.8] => 26.4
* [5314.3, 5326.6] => 25.8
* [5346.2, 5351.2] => 25.7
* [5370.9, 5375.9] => 24.9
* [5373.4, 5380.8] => 26.1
